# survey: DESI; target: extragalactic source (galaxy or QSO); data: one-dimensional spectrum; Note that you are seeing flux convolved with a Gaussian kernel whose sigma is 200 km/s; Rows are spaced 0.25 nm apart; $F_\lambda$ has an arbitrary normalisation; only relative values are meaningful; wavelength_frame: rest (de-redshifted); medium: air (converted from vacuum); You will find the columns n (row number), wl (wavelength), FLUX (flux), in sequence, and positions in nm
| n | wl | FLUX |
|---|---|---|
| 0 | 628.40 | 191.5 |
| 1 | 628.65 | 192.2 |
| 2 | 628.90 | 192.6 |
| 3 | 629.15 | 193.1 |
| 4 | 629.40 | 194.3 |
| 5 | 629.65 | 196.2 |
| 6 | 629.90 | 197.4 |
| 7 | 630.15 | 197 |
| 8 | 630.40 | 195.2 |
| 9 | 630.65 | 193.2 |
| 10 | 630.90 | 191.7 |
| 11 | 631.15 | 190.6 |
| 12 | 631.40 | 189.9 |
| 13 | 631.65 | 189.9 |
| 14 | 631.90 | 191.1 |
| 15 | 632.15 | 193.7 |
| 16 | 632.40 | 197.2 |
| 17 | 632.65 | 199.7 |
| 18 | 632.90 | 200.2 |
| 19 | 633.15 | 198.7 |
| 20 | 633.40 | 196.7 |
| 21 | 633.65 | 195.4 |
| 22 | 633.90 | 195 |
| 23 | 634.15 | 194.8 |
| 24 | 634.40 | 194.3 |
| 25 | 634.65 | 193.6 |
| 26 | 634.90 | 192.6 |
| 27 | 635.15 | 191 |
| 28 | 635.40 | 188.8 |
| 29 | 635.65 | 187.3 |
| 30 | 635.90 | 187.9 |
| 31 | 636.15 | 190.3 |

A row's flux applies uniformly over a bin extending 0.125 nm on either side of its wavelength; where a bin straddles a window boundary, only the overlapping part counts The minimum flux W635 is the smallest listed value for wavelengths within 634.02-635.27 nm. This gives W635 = 191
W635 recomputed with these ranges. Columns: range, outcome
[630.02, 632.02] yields 189.9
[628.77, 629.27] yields 192.6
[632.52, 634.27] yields 194.8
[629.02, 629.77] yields 193.1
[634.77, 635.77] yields 187.3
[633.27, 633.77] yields 195.4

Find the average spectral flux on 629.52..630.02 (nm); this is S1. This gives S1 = 197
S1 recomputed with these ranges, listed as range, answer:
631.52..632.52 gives 193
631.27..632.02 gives 190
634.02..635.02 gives 194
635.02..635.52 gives 190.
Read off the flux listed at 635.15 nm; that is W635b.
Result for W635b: 191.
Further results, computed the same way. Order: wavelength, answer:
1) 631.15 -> 190.6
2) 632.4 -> 197.2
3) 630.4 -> 195.2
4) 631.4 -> 189.9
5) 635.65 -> 187.3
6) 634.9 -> 192.6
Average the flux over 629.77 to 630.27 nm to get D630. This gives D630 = 197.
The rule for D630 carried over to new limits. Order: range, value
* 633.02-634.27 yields 196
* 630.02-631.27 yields 194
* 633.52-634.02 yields 195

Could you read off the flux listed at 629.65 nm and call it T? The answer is 196.2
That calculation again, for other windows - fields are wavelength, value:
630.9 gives 191.7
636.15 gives 190.3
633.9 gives 195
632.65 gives 199.7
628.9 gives 192.6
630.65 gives 193.2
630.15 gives 197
